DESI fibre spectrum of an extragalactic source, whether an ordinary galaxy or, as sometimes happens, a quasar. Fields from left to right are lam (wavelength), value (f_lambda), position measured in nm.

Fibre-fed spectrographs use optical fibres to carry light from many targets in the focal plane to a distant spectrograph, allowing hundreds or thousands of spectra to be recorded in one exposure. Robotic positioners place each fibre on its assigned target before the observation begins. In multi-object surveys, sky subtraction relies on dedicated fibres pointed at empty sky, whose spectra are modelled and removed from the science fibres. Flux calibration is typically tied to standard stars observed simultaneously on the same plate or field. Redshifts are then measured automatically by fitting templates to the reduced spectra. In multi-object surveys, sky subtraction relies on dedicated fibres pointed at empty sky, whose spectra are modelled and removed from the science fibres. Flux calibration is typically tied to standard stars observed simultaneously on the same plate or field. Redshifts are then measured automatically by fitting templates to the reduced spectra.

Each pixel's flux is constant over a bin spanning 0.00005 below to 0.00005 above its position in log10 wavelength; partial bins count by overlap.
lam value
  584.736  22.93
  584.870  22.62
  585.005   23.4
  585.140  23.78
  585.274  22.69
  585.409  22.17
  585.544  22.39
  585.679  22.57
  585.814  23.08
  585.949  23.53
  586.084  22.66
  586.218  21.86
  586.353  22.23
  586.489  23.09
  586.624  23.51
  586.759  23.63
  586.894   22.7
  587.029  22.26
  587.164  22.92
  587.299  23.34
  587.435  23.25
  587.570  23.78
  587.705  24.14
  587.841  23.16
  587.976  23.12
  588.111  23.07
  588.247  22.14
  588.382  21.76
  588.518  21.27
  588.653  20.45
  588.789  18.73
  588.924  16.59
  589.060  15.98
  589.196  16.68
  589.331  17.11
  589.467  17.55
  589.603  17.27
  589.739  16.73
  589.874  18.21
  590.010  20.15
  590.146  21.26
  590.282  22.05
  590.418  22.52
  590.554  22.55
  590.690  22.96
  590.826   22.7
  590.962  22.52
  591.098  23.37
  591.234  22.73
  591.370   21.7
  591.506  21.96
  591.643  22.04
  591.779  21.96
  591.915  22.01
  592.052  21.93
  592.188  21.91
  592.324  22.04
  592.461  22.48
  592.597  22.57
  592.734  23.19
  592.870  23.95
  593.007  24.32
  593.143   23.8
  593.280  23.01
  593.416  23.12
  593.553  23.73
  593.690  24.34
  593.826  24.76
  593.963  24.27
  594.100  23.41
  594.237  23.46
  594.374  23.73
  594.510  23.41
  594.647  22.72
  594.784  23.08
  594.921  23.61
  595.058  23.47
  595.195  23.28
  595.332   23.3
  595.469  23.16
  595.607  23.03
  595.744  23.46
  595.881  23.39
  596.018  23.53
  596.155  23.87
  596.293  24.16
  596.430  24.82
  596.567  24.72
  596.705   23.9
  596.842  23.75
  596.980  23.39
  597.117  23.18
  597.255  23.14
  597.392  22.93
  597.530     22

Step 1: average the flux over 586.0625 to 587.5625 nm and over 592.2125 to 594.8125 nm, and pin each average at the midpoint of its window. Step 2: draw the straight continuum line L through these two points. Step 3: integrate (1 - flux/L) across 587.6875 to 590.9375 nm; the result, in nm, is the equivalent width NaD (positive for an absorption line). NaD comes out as 0.393 nm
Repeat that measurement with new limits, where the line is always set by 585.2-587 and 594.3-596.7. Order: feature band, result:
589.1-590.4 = 0.25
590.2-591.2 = 0.02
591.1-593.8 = 0.06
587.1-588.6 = 0.00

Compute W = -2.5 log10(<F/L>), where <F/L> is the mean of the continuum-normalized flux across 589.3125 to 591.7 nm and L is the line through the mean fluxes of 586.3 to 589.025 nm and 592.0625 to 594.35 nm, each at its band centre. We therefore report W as 0.093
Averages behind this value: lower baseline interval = 22.2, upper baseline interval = 23.4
